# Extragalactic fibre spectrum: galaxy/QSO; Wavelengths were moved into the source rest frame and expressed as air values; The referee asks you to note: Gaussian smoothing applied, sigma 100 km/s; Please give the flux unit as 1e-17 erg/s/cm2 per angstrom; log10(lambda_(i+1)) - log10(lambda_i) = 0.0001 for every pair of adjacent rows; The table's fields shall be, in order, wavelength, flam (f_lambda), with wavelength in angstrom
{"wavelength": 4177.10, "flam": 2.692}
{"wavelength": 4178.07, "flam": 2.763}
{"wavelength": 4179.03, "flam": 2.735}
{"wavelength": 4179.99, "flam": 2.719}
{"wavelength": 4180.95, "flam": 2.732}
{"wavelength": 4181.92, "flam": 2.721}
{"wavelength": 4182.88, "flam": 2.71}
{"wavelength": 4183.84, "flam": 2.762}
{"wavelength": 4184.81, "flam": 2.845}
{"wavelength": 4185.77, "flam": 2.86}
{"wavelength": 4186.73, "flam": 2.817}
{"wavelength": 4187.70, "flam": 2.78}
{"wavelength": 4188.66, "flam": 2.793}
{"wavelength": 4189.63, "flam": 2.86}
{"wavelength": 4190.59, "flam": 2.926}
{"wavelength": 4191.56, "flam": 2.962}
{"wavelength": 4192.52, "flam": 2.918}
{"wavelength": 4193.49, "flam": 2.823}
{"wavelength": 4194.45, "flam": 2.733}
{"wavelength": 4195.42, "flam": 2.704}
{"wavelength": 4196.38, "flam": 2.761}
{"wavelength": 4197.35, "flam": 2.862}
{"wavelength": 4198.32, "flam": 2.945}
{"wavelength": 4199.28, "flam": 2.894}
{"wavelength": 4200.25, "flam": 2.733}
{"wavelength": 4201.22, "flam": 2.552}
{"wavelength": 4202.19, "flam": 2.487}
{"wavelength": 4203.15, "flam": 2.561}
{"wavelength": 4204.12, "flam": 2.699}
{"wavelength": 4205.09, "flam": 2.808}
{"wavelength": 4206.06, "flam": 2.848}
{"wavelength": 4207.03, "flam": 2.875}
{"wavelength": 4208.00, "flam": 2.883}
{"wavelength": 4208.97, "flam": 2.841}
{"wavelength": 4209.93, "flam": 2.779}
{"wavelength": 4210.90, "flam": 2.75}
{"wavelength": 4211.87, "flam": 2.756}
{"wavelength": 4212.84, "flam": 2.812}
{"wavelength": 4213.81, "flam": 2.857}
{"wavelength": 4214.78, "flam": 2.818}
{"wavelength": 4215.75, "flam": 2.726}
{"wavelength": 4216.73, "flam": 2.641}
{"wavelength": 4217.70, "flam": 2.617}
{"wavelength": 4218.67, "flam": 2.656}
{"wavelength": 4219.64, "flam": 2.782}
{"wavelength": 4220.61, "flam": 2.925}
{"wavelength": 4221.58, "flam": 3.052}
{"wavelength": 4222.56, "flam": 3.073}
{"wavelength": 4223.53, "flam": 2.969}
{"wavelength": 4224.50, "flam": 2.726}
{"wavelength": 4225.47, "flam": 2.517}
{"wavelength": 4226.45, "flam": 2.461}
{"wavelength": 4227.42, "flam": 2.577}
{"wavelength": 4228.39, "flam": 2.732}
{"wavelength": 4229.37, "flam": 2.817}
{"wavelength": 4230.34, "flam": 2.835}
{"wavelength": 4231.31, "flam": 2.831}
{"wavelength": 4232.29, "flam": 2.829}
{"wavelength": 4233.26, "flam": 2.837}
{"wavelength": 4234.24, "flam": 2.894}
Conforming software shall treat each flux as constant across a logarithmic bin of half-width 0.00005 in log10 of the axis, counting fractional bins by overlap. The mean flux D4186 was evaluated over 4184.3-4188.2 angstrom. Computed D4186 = 2.82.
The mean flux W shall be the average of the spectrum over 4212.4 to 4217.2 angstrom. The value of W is 2.77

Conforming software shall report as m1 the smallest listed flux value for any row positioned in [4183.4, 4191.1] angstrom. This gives 2.762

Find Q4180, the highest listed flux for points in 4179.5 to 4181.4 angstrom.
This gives 2.732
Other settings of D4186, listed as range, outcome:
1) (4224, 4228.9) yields 2.6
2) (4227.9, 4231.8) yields 2.81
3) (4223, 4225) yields 2.86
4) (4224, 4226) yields 2.62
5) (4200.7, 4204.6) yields 2.58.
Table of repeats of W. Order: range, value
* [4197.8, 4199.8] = 2.92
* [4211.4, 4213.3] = 2.78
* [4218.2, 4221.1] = 2.79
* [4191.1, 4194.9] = 2.86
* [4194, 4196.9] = 2.73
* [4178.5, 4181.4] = 2.74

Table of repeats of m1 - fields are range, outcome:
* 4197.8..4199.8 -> 2.894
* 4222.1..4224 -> 2.969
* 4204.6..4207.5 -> 2.808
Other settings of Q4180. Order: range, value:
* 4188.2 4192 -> 2.962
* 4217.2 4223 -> 3.073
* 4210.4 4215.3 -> 2.857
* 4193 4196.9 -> 2.823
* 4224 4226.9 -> 2.726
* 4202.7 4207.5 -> 2.875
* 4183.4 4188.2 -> 2.86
